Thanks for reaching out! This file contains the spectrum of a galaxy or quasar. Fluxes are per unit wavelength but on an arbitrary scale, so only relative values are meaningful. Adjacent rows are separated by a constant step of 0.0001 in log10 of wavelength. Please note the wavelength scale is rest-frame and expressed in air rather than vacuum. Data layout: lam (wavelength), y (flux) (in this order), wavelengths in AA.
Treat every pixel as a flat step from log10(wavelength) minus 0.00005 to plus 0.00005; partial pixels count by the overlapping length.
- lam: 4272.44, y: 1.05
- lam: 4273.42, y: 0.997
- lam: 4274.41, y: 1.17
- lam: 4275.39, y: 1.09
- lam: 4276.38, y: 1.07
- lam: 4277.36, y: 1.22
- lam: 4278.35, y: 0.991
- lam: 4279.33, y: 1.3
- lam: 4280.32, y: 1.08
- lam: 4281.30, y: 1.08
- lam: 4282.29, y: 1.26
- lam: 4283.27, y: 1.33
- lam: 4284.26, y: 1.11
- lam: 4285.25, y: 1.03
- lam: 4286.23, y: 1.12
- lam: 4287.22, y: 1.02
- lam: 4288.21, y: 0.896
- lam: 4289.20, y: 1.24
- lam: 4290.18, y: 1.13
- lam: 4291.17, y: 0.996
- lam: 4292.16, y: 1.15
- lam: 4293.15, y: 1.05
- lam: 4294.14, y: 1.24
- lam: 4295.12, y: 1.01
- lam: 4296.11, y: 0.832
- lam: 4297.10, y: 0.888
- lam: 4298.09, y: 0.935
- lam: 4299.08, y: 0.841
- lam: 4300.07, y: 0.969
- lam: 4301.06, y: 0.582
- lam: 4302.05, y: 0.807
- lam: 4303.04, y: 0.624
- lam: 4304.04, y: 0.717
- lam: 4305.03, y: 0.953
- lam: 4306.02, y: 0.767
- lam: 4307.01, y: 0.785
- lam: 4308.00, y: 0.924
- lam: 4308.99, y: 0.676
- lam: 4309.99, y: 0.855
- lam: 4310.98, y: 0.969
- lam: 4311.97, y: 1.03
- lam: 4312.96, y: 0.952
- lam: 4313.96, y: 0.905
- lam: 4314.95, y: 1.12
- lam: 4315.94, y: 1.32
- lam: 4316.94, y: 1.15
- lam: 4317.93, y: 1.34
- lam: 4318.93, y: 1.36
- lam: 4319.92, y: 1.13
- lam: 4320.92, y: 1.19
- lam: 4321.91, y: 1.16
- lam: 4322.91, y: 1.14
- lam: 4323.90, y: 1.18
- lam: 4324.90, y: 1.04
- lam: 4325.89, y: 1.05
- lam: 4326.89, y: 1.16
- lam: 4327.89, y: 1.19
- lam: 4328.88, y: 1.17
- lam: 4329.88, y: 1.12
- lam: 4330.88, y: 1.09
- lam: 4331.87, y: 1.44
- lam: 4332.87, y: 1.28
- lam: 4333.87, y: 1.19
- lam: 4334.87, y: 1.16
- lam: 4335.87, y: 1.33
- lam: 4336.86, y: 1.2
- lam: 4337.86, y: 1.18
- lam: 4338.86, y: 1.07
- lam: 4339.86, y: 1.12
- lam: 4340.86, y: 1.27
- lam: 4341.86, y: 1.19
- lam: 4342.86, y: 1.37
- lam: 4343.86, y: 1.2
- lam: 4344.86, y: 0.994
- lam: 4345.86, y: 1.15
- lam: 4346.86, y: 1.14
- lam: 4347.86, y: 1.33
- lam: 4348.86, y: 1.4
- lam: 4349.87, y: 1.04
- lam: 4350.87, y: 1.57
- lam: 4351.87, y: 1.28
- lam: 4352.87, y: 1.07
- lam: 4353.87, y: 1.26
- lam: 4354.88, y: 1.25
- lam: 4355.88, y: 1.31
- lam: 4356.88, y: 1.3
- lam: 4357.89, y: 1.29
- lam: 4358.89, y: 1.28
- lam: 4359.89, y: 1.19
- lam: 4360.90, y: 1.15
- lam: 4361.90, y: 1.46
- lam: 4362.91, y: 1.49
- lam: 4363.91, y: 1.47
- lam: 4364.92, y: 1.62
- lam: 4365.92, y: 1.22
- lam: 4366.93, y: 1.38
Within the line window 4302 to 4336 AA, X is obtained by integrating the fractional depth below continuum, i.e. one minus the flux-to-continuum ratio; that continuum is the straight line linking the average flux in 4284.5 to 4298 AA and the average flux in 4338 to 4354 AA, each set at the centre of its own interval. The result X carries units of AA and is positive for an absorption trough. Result 2.04 AA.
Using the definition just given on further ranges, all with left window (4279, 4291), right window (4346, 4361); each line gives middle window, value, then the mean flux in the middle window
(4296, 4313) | 4.8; 0.836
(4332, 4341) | 0.1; 1.21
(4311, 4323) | 0.5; 1.14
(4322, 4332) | 0.5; 1.15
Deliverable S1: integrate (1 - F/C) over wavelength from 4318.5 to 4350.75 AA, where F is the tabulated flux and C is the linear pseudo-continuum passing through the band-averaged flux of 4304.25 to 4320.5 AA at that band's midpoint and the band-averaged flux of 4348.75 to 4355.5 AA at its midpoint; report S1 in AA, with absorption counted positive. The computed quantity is -1.27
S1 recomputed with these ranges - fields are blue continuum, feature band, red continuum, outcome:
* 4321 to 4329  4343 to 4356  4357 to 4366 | 0.5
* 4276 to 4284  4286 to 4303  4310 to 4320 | 2.6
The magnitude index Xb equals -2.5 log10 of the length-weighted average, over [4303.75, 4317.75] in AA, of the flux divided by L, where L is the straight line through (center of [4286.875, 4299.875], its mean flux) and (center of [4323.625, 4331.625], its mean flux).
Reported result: 0.14 mag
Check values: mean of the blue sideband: 1.02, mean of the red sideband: 1.13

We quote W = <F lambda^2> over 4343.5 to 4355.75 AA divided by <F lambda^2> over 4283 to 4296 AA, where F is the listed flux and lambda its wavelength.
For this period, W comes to 1.2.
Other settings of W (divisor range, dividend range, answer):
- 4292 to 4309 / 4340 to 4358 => 1.45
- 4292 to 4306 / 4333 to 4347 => 1.36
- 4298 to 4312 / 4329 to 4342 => 1.49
